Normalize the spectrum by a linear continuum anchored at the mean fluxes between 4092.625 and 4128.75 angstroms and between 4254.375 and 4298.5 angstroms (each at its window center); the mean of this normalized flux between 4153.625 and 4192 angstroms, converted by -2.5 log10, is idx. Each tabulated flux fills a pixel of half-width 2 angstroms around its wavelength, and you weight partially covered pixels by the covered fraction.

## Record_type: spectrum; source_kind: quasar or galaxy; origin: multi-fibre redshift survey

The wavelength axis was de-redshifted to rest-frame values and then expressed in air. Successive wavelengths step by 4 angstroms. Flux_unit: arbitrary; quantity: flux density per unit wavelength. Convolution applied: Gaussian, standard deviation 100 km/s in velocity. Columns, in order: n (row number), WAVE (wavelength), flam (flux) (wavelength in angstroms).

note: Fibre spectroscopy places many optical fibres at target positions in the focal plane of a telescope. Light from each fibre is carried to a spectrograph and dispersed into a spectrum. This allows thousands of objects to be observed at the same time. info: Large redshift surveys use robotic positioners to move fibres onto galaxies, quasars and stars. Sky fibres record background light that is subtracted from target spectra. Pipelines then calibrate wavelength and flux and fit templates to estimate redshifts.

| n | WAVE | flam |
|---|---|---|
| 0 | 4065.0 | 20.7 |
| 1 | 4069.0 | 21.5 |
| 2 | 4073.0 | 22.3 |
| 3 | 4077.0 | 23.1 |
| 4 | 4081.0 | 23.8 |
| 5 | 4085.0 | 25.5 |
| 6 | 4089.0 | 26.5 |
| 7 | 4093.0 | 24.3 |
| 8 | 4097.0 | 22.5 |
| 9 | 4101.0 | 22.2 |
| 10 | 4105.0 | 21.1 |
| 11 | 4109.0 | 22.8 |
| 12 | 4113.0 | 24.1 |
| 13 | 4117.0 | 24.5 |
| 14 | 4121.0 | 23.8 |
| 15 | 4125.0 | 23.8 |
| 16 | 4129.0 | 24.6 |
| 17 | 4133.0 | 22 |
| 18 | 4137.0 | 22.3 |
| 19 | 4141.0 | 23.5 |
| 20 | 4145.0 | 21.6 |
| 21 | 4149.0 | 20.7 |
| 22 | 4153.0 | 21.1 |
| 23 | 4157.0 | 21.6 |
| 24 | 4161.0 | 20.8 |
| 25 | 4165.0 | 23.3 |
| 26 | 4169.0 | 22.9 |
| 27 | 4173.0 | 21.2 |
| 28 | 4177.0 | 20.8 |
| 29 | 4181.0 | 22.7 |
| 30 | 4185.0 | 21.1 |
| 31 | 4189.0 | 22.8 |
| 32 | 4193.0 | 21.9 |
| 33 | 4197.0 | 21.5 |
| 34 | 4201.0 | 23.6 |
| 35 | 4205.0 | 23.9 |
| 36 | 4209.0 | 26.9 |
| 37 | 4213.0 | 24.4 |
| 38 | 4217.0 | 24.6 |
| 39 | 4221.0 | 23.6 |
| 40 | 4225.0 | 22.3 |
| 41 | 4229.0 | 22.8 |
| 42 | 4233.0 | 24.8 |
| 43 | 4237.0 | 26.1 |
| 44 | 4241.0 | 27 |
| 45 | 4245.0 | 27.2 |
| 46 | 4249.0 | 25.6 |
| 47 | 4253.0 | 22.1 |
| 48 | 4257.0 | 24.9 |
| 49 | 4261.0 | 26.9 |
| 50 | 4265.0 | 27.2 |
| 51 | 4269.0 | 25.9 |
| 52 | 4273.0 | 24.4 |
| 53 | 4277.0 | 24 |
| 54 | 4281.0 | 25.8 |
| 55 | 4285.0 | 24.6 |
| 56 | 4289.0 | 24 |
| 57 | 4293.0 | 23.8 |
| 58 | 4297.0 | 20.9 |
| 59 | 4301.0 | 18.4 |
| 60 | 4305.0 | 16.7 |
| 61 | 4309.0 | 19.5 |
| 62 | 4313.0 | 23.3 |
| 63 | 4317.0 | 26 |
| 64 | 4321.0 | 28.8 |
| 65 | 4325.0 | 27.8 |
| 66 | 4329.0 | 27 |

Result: 0.09 mag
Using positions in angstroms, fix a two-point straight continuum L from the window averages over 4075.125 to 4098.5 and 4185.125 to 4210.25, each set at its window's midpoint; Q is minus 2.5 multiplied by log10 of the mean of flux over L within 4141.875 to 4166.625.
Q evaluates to 0.10 mag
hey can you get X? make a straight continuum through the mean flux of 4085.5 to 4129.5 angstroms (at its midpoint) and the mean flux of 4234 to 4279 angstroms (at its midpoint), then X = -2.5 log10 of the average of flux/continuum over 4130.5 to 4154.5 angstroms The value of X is 0.10 mag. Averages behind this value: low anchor 23.7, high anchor 25.6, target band 21.9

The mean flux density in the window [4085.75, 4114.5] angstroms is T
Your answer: 23.4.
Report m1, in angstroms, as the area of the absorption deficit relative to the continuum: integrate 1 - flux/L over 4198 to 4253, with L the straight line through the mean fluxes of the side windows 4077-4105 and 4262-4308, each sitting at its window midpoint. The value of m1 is -2.9 angstroms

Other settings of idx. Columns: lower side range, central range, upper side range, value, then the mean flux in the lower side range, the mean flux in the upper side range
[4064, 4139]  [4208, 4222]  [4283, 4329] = -0.07 mag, 23.3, 23.2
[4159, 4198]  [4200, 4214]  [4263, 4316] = -0.12 mag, 21.9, 23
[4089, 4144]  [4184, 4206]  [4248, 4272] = 0.09 mag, 23.3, 25.4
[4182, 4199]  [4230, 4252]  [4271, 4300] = -0.13 mag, 21.9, 23.7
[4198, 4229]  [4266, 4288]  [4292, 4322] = -0.11 mag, 24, 21.9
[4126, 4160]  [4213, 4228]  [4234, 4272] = 0.05 mag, 22.2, 25.8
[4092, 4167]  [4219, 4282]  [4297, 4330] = -0.09 mag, 22.6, 23.2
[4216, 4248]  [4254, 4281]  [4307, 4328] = -0.02 mag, 24.8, 25.2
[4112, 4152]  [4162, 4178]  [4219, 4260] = 0.07 mag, 23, 24.7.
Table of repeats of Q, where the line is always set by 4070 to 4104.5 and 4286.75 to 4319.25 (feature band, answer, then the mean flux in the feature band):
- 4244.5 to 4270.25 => -0.16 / 25.6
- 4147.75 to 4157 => 0.10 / 21.1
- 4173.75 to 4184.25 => 0.06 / 21.6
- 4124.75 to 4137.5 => 0.00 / 23.2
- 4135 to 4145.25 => 0.02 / 22.6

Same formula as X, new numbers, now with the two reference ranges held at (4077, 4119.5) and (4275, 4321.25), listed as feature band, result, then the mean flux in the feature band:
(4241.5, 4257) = -0.10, 25.2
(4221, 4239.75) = -0.05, 24.1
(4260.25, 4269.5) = -0.17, 26.8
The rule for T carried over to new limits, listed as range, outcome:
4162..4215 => 22.8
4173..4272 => 24.1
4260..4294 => 25.2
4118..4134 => 23.7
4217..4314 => 23.8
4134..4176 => 21.9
